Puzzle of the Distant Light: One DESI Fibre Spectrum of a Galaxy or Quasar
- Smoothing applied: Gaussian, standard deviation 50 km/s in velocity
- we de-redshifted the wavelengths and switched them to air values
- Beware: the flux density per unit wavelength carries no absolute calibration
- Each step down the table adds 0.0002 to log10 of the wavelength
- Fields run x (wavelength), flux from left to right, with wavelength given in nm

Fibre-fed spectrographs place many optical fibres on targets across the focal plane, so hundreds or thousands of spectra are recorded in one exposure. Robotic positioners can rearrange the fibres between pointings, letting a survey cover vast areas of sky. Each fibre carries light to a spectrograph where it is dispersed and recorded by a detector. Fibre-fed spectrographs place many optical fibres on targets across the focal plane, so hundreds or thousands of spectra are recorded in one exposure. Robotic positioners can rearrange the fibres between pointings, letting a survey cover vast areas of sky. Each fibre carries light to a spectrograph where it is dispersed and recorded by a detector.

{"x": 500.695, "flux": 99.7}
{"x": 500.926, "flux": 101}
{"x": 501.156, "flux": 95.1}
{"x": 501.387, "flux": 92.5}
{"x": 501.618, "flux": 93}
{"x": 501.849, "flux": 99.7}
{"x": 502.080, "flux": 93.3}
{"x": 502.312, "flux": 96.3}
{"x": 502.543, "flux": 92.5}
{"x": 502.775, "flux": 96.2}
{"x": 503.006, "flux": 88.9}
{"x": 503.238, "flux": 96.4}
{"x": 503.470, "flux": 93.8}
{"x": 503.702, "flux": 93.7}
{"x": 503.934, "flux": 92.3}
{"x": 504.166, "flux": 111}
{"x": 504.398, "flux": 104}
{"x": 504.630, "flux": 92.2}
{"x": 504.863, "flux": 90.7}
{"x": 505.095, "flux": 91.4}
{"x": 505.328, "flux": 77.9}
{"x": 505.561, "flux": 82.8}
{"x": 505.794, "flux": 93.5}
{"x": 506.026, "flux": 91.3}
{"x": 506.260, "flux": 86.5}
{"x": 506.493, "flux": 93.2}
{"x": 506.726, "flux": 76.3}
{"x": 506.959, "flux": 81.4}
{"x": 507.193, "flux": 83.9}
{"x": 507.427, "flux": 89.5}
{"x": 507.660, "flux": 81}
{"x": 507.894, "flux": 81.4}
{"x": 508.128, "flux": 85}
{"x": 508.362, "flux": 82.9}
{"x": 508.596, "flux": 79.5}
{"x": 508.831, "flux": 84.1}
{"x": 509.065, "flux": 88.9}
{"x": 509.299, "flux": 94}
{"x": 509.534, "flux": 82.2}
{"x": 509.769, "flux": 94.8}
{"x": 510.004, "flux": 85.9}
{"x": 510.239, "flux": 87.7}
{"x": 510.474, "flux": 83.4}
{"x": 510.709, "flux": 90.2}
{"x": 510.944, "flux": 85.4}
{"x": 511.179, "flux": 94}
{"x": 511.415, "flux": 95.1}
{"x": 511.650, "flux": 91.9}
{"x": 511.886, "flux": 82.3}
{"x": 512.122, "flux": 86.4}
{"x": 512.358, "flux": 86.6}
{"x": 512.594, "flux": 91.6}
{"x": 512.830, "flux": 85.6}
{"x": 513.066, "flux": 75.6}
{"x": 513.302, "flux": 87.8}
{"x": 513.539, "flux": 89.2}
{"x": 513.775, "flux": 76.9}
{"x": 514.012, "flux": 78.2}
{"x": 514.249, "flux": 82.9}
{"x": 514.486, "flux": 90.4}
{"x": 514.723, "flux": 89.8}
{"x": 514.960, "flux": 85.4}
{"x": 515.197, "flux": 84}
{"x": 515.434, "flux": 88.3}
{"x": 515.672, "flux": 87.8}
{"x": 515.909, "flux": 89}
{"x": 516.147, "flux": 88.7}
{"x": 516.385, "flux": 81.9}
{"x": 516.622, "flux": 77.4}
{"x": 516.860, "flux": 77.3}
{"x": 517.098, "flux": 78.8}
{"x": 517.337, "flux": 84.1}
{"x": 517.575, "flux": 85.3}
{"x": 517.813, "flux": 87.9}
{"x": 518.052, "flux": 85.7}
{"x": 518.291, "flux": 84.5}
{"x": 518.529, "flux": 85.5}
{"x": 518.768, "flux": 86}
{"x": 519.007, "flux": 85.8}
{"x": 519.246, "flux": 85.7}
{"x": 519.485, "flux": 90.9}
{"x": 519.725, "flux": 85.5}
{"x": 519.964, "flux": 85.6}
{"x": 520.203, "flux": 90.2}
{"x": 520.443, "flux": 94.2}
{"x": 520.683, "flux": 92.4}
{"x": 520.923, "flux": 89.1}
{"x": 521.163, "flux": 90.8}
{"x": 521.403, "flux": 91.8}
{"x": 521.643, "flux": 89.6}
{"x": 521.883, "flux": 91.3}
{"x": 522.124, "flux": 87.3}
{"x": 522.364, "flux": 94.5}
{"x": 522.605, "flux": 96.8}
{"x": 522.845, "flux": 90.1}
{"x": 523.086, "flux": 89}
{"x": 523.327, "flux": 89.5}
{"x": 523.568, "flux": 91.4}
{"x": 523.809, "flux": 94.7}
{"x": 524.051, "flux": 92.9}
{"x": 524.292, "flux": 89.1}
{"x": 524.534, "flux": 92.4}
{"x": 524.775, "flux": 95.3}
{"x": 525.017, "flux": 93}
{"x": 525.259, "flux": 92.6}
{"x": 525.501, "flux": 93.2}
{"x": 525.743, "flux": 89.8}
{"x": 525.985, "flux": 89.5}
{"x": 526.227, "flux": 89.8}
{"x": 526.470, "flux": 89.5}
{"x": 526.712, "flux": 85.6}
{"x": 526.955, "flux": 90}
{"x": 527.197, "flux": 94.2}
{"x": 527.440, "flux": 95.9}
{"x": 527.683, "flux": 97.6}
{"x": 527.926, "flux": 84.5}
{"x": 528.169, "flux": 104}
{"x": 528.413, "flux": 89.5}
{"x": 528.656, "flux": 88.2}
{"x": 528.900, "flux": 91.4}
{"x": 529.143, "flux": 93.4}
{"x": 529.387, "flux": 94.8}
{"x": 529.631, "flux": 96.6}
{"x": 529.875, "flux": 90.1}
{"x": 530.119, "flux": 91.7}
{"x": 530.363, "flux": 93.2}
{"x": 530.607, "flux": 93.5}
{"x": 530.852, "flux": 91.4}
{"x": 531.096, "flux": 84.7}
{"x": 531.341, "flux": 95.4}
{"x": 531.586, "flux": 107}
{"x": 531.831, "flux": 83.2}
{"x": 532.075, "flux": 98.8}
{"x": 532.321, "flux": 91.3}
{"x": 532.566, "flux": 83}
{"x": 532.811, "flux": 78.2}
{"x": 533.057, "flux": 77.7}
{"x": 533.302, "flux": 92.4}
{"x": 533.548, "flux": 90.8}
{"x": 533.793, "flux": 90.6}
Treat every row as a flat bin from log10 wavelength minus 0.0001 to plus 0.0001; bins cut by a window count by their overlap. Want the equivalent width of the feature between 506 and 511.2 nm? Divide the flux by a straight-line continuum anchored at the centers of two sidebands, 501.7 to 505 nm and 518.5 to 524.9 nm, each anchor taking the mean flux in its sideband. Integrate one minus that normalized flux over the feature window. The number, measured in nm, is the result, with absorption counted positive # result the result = 0.454 nm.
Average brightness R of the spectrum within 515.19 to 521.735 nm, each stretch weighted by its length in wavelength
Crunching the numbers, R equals 86.6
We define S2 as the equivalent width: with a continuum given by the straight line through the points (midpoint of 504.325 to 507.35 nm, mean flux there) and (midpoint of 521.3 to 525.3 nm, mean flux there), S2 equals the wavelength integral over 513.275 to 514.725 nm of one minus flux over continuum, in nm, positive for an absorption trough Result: 0.08 nm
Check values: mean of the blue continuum 87.9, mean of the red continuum 91.8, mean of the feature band 84.4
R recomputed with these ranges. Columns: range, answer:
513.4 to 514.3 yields 81.8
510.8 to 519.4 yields 85.6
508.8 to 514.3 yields 86.8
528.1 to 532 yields 92.9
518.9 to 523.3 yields 90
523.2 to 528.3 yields 92.1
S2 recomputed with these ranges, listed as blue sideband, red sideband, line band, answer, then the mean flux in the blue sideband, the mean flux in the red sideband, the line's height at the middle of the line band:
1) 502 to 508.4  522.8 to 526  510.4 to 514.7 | 0.20 nm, 90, 91.7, 90.7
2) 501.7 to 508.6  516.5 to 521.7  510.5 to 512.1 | -0.01 nm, 90.1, 86.5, 88.5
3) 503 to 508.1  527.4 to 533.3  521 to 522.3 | 0.01 nm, 89.6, 91.4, 90.8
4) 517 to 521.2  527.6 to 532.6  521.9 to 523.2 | -0.04 nm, 87.1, 92.7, 88.8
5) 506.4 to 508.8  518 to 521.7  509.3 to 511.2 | -0.08 nm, 83.3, 88.4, 84.4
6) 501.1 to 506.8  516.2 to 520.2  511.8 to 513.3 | 0.05 nm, 92.7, 84.5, 87.7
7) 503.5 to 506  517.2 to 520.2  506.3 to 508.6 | 0.20 nm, 92.9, 86.2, 91.6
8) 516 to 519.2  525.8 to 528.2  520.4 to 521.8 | -0.07 nm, 83.9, 91.6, 86.7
